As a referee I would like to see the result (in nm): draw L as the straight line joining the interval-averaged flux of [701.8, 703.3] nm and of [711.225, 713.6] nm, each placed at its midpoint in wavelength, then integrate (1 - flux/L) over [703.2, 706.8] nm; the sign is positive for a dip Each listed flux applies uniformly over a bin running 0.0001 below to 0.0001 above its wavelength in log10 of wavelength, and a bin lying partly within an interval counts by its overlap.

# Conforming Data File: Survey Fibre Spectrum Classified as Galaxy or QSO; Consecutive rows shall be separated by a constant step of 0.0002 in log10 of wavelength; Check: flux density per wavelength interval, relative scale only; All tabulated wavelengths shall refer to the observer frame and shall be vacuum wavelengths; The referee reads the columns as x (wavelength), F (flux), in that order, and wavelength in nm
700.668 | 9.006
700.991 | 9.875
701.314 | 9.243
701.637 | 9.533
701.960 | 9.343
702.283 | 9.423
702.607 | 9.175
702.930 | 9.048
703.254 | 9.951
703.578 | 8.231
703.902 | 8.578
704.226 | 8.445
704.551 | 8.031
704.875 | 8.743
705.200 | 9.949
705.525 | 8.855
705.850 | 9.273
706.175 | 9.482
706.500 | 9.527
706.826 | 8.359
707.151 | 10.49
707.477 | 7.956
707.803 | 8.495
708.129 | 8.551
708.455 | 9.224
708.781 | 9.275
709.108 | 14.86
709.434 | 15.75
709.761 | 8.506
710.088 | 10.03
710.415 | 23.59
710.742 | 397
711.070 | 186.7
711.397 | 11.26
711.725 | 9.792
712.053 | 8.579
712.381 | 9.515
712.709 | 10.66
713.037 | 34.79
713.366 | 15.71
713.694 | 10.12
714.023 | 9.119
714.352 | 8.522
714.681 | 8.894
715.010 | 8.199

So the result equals 0.59 nm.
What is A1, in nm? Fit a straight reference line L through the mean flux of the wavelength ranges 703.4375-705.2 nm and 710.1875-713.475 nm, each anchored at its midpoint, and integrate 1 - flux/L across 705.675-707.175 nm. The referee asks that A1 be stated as 0.95 nm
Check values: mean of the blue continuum 8.55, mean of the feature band 9.33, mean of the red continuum 70.4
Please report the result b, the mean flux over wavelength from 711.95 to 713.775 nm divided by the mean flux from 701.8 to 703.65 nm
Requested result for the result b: 1.7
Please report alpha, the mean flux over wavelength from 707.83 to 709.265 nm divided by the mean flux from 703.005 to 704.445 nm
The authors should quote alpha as 1.17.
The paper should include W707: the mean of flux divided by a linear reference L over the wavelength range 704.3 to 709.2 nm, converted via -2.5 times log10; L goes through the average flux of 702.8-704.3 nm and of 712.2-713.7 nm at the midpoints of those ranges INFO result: 0.23 mag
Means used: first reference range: 8.87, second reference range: 16.7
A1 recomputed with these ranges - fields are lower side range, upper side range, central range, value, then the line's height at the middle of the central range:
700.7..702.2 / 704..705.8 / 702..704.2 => 0.03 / 9.15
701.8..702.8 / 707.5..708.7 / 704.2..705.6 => 0.03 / 9.04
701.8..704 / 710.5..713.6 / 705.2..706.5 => 0.89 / 29.7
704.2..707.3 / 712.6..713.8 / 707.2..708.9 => 0.45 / 12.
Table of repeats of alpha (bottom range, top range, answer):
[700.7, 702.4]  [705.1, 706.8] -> 0.99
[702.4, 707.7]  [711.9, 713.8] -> 1.68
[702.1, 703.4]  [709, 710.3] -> 1.34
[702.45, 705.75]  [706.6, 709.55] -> 1.15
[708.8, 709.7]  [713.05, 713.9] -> 1.23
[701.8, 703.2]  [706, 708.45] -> 0.97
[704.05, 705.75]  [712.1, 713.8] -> 1.80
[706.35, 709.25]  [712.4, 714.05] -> 1.68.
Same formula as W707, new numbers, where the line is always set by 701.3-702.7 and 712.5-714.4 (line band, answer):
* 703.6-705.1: 0.23 mag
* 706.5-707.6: 0.29 mag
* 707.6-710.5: 0.11 mag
